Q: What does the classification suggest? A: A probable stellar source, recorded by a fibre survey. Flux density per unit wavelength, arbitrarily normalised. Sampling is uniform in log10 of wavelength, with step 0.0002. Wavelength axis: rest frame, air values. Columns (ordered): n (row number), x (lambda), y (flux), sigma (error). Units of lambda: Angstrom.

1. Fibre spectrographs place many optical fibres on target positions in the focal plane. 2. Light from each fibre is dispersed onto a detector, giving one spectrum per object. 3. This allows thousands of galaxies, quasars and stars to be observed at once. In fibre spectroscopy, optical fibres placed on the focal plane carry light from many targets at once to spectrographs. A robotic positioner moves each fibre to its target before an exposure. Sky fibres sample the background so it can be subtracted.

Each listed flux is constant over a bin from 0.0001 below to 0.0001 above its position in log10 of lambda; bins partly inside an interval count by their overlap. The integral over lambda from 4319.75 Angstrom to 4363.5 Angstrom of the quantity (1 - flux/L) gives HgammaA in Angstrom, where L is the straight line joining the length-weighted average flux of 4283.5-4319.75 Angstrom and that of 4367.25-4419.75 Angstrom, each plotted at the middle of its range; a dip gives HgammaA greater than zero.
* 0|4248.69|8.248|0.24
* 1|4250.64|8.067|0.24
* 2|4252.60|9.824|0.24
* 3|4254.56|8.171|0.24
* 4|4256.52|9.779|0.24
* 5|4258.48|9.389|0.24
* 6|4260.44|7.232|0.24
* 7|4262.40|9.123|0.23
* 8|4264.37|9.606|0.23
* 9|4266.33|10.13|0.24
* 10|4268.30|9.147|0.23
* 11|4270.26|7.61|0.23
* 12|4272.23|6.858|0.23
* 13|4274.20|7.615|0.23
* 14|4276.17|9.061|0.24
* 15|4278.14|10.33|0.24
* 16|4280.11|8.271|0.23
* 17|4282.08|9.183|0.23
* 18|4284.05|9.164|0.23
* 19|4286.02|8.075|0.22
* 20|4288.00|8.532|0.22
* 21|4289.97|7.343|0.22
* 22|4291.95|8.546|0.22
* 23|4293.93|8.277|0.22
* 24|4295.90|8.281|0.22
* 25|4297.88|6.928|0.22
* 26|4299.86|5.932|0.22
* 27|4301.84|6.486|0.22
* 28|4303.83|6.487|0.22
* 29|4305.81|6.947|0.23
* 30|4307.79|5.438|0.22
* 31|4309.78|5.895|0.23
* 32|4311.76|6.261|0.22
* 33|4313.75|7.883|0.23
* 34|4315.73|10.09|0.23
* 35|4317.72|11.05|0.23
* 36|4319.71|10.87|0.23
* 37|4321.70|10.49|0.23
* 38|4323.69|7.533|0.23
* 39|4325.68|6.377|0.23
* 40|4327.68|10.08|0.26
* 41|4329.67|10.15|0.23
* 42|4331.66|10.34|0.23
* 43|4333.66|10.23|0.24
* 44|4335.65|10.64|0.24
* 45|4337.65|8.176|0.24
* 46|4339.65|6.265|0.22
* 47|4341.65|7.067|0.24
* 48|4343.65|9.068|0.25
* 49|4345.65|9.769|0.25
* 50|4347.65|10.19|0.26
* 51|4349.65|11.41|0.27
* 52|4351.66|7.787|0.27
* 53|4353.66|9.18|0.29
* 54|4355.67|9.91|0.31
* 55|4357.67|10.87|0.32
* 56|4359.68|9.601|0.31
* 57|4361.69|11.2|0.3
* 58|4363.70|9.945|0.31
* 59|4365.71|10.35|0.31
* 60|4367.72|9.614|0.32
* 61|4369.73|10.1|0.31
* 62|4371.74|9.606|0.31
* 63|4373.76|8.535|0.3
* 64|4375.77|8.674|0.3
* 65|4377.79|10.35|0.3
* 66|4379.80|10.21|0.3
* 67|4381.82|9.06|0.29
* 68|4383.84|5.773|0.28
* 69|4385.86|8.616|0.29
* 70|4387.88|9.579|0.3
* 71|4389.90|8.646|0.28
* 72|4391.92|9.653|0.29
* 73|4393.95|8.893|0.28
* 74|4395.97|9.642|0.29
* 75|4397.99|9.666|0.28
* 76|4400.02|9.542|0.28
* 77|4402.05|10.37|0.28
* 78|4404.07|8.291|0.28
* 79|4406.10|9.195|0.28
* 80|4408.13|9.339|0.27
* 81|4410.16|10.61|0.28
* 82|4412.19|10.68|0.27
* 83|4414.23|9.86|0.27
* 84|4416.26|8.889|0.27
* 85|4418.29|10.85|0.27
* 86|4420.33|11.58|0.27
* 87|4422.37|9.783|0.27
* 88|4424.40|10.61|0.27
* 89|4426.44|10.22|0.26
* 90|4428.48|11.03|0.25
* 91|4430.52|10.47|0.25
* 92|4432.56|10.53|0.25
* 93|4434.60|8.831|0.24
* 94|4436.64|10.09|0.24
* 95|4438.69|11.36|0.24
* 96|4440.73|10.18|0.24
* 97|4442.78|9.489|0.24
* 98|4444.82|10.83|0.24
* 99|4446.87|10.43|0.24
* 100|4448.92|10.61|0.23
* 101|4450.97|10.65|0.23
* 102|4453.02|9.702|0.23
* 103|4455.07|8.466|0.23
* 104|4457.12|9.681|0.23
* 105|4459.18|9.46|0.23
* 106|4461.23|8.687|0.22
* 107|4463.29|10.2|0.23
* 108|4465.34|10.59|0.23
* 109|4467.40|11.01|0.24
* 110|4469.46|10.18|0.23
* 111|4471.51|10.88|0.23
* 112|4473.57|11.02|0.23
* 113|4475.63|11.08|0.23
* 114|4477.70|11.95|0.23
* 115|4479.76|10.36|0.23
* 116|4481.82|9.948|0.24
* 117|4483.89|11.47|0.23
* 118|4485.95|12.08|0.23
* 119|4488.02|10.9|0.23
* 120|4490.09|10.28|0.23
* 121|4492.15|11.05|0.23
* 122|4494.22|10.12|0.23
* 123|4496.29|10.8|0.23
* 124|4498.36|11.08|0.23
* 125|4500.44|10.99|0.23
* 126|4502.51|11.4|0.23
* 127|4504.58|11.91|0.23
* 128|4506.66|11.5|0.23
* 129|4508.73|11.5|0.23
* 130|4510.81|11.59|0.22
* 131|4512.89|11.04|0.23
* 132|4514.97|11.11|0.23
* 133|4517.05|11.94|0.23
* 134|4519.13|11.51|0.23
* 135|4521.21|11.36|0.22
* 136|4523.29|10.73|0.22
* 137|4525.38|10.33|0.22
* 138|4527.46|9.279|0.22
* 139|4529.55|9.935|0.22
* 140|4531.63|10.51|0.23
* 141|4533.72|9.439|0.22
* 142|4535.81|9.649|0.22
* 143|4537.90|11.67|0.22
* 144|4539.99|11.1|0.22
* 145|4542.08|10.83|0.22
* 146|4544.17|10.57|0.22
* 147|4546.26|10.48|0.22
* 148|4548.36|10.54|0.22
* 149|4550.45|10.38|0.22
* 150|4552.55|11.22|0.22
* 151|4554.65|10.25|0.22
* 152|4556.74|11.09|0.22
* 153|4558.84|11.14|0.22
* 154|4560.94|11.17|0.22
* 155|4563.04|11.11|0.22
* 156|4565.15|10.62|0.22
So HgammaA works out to -4.8 Angstrom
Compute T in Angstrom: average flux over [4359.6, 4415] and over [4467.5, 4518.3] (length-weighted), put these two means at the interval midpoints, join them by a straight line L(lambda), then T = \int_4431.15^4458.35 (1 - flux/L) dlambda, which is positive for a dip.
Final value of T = 0.8 Angstrom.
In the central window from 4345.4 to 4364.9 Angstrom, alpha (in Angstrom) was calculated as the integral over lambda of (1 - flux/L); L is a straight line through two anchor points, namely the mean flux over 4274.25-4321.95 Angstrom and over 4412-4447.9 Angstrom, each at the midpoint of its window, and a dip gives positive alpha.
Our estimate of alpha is -2.0 Angstrom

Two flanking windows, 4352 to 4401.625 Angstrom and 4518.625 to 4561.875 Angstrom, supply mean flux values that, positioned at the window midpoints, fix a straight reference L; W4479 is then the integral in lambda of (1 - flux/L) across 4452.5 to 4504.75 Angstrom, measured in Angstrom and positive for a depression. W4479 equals -2.0 Angstrom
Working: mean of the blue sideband 9.45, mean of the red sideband 10.6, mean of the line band 10.6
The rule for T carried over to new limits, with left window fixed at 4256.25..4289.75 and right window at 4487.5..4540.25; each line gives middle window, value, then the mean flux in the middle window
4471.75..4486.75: -0.8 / 11.1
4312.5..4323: -0.9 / 9.91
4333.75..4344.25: 1.0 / 8.38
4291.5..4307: 3.1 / 7.17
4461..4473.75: 0.0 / 10.4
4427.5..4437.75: -0.1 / 10.2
